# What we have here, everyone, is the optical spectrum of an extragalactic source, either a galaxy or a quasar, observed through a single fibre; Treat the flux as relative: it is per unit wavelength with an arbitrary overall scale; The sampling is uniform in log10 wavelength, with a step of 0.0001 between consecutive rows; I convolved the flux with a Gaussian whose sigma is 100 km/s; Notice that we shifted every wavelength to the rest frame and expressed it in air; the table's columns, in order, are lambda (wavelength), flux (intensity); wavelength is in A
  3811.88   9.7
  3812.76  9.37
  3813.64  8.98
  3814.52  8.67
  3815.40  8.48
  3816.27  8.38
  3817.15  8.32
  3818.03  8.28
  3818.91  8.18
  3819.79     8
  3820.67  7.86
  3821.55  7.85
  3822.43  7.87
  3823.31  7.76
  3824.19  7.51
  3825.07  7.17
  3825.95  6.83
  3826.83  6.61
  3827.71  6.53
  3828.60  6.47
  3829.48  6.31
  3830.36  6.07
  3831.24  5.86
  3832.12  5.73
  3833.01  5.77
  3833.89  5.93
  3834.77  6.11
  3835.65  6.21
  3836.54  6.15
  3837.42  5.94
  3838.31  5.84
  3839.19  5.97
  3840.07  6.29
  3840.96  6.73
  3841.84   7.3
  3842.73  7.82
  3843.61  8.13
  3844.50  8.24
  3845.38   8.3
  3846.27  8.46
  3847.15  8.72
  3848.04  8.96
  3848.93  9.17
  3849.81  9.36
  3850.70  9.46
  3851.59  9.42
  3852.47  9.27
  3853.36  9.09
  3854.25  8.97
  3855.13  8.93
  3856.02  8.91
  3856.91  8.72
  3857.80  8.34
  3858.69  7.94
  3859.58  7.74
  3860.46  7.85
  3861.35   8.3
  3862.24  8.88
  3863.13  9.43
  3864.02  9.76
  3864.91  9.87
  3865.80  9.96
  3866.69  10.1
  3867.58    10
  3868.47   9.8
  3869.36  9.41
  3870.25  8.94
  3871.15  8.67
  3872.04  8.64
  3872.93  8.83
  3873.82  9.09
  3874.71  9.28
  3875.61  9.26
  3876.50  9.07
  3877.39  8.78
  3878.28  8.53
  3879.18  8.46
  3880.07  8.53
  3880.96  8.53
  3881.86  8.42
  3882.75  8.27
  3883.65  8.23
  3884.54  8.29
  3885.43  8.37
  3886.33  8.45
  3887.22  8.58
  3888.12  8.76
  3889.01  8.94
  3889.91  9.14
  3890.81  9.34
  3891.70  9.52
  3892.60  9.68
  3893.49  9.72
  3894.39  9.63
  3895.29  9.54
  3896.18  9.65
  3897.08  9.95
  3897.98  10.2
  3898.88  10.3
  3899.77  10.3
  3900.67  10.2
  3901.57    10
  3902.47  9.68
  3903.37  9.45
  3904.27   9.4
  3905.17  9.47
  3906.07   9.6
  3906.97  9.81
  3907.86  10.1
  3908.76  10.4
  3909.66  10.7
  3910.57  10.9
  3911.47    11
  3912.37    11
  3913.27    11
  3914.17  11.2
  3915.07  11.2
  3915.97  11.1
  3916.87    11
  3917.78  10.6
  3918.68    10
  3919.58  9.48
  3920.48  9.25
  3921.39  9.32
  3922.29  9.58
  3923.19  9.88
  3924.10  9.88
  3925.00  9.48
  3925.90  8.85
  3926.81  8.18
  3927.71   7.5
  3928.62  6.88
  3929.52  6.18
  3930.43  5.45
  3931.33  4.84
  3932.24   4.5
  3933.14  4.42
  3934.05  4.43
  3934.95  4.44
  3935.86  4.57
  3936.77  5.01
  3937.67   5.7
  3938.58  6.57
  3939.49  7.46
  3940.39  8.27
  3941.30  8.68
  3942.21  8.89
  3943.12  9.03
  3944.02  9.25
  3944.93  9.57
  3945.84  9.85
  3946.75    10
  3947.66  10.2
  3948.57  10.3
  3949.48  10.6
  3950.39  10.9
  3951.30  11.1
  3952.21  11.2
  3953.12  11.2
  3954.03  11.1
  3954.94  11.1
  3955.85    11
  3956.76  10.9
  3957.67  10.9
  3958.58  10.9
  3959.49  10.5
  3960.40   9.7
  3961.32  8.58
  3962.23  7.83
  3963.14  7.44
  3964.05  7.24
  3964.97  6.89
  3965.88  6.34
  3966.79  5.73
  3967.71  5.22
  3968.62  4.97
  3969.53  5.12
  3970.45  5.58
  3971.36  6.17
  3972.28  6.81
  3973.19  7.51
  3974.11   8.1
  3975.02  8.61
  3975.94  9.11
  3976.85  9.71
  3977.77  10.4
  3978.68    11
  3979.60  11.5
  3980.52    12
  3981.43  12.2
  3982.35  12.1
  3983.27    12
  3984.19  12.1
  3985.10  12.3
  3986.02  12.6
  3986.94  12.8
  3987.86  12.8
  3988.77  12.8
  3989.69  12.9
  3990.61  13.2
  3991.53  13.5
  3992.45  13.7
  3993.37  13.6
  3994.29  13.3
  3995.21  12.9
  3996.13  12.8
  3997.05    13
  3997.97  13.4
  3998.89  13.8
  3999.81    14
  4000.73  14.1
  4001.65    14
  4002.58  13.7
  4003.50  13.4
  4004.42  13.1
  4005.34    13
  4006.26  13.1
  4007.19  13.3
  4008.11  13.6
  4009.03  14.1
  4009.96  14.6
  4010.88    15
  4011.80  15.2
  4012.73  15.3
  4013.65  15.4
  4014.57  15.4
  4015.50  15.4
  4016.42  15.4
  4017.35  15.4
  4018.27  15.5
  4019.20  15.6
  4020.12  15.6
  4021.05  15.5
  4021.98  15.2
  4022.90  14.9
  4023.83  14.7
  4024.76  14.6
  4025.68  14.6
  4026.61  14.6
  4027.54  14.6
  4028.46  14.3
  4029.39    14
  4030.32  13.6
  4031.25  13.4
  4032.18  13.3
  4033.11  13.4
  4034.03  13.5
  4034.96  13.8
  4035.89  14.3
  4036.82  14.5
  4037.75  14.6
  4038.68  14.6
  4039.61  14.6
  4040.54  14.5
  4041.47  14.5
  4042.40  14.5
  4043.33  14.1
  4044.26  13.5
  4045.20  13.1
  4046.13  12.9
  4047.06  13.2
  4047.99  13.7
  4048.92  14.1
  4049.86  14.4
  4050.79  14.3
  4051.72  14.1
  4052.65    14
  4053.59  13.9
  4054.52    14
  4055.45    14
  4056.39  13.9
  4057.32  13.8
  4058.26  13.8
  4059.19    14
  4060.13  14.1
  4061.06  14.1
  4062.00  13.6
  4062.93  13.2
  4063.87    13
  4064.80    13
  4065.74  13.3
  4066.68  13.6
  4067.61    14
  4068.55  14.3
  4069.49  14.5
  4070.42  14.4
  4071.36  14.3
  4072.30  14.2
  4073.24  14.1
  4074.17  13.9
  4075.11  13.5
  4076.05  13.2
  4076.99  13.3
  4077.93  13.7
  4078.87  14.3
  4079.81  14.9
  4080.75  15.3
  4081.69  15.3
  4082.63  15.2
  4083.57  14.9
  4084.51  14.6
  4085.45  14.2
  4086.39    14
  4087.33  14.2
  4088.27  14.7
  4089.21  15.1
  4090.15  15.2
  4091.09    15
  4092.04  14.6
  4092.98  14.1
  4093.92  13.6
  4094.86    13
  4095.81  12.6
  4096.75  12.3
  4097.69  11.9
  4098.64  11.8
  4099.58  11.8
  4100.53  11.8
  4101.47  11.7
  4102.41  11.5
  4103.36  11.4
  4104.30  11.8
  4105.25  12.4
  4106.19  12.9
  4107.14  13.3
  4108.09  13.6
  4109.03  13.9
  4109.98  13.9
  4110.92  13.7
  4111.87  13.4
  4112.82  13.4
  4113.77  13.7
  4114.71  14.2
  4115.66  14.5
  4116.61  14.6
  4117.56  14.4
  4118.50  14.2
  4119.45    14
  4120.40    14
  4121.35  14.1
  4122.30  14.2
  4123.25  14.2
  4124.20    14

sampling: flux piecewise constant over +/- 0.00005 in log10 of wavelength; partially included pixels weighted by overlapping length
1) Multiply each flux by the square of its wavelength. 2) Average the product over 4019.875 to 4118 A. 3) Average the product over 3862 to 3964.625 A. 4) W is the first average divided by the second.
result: 1.64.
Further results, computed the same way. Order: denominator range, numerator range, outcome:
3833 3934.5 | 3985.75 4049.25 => 1.71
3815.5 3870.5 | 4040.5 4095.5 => 1.98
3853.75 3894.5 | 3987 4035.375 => 1.69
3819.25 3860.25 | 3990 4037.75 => 2.05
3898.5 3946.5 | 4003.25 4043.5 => 1.74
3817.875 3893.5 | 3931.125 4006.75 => 1.29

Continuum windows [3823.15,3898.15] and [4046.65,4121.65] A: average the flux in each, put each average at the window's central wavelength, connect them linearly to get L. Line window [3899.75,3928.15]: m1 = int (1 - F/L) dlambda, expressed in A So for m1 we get -1.2 A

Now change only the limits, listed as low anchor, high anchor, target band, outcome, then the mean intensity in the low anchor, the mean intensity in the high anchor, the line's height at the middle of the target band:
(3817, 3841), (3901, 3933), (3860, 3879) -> -2.9 A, 6.77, 9.29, 7.93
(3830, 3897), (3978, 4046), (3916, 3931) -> 2.4 A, 8.42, 13.8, 10.6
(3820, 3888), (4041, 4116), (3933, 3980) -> 9.8 A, 8.1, 13.7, 10.7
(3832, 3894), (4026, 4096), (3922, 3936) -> 4.7 A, 8.44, 14.1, 10.3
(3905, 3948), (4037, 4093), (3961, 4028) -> -3.8 A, 8.63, 14.1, 11.3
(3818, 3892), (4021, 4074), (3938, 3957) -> 2.0 A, 8.16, 14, 11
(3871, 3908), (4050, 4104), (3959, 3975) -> 5.8 A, 9.21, 13.8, 11.1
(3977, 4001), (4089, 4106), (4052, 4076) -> -2.0 A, 12.7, 12.8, 12.8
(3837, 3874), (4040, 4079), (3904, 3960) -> 7.5 A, 8.56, 13.9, 10.5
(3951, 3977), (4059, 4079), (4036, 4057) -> -2.3 A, 8.47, 13.8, 12.6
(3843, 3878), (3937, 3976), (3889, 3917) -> -4.1 A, 8.97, 8.63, 8.82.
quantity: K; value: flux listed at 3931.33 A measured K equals 4.84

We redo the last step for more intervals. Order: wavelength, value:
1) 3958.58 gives 10.9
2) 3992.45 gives 13.7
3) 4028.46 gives 14.3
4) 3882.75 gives 8.27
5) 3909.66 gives 10.7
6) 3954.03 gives 11.1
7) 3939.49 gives 7.46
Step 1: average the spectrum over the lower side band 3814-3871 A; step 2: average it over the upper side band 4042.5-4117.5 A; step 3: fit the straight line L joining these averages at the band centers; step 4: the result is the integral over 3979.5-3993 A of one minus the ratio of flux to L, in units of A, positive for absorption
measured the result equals -1.4 A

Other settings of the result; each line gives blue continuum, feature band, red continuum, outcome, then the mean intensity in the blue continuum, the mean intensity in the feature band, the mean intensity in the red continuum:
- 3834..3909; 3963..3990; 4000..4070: 6.5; 8.8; 9.34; 14.2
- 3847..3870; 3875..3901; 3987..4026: 2.5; 9.09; 9.12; 14.1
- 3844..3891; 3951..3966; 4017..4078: 2.3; 8.88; 9.7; 14.1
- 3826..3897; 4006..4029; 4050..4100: -4.5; 8.31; 14.8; 13.9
